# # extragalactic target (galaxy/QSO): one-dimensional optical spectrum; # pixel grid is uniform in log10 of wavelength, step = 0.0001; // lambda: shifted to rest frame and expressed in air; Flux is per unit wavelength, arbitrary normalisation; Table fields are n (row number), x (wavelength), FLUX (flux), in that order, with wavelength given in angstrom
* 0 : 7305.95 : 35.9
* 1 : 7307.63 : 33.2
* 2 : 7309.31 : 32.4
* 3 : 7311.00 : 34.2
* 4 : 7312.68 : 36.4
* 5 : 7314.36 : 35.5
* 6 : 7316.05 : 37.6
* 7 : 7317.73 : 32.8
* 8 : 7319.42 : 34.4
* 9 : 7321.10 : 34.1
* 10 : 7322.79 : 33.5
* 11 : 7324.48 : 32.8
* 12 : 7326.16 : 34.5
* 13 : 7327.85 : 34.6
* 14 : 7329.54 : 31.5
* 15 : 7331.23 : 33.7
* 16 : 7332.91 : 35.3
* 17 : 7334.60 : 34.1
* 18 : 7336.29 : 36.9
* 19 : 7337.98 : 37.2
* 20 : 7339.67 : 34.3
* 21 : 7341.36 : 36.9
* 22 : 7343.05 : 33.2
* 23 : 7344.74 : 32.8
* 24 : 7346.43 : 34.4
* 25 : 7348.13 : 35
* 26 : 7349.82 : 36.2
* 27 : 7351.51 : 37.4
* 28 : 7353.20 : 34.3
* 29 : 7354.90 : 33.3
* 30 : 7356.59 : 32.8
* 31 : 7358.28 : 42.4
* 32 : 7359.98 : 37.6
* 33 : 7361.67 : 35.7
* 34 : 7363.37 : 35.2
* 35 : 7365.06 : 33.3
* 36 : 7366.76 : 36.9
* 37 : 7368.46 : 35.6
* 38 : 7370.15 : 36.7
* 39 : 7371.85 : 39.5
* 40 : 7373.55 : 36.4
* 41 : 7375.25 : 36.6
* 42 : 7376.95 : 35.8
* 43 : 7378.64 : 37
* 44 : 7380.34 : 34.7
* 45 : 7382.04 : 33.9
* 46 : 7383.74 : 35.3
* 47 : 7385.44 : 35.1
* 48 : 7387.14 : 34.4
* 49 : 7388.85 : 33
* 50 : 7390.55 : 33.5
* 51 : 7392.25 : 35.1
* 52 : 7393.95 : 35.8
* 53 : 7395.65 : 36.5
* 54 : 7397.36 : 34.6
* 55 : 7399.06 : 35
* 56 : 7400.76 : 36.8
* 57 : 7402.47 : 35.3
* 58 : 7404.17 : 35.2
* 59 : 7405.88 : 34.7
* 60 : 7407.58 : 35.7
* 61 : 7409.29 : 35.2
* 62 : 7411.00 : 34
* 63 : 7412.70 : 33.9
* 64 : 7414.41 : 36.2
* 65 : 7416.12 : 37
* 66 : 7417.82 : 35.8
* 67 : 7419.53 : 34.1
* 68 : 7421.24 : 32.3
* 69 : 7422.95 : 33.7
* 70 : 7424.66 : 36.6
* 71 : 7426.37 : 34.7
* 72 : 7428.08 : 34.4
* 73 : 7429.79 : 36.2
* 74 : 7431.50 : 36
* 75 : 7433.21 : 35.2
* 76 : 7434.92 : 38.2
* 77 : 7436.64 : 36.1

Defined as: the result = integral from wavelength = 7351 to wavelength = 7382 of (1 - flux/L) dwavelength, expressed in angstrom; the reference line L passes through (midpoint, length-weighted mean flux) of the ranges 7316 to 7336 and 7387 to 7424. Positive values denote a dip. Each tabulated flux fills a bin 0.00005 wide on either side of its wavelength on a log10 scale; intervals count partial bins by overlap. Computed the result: -1.5 angstrom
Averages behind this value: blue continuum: 34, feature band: 36.1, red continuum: 34.9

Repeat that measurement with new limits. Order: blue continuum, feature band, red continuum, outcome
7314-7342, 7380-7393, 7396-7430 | 0.2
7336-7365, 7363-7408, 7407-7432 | -0.2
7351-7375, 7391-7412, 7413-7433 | 0.1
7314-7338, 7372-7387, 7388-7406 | -0.3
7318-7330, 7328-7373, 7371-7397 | -1.3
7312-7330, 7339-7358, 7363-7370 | 0.1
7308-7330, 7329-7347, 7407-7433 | -0.1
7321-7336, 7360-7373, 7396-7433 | -0.7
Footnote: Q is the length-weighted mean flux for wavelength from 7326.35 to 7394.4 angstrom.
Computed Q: 35.3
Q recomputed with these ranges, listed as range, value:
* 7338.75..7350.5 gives 34.7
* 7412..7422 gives 34.9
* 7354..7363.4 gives 36.2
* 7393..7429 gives 35.1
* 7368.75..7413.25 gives 35.4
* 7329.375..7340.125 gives 34.9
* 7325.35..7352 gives 34.8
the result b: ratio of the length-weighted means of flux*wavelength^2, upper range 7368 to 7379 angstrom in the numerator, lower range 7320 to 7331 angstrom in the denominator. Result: 1.11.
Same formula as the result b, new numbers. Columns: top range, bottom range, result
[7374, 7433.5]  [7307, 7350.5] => 1.04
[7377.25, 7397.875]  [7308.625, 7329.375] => 1.04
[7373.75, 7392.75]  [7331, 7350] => 1.01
